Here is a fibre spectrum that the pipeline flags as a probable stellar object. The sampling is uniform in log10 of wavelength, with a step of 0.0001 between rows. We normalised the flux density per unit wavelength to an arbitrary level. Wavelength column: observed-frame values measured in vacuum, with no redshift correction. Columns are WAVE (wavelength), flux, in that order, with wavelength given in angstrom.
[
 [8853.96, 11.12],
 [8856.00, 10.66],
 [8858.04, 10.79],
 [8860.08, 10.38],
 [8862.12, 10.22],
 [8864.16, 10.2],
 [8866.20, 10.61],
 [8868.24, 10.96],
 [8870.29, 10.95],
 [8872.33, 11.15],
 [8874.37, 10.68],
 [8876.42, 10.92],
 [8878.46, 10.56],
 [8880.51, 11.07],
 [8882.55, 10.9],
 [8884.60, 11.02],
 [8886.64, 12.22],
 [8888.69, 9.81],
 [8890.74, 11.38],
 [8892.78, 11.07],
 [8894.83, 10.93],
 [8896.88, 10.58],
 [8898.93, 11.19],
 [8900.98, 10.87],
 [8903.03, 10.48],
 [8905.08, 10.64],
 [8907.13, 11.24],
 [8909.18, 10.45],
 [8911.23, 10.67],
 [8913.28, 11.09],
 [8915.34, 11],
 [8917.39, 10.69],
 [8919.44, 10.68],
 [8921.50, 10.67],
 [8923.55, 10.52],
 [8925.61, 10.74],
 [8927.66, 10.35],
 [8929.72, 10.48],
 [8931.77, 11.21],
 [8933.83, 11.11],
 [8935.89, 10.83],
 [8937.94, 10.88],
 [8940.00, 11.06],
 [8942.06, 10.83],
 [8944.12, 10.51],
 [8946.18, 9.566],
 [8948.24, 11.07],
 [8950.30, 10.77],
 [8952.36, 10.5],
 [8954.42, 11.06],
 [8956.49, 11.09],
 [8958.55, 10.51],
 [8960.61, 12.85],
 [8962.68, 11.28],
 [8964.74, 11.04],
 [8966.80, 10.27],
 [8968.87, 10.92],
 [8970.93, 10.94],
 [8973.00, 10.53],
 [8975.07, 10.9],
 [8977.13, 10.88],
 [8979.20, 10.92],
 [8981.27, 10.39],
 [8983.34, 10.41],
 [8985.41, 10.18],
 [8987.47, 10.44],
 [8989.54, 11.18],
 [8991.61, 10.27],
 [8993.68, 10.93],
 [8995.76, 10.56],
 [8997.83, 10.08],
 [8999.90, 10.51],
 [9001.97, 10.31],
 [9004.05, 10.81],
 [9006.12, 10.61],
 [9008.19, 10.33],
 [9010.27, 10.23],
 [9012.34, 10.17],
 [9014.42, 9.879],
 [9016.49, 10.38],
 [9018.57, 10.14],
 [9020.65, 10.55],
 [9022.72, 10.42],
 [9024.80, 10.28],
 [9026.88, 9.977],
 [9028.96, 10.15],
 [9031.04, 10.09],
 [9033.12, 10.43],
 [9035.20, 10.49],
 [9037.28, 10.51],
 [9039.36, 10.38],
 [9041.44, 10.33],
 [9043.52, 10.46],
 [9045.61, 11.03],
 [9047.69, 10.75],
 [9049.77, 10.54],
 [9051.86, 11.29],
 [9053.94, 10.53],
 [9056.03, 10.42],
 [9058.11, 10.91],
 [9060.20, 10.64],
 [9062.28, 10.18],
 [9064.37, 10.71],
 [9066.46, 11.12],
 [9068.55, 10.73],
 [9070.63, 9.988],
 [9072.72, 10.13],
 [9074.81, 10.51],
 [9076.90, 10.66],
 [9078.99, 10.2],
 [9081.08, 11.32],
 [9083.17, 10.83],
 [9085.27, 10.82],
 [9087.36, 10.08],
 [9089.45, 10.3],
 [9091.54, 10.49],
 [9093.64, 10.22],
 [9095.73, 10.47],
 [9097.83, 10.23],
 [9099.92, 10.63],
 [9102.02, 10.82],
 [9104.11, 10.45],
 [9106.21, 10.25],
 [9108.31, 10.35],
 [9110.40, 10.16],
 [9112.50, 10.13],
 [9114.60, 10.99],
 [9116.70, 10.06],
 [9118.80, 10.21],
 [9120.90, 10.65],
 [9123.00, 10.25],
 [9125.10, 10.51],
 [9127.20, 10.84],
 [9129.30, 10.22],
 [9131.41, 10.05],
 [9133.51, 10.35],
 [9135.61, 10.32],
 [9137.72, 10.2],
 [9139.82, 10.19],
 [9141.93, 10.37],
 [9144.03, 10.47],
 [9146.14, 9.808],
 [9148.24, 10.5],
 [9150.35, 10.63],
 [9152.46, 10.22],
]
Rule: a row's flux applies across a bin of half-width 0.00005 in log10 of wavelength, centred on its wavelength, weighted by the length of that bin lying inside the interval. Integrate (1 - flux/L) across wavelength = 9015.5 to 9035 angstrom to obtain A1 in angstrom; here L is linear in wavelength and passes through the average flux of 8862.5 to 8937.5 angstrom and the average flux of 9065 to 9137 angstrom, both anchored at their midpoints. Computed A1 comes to 0.6 angstrom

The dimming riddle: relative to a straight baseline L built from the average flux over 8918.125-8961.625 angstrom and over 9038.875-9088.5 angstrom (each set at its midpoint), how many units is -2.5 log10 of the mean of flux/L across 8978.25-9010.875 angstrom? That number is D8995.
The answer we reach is 0.02 mag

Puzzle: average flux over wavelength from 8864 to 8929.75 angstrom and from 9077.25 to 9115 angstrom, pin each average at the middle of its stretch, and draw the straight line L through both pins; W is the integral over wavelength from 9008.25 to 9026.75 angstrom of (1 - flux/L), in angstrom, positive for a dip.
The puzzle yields 0.6 angstrom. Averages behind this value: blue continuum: 10.8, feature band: 10.2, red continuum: 10.5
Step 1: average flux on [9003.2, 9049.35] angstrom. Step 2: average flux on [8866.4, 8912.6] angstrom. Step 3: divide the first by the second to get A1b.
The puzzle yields 1.0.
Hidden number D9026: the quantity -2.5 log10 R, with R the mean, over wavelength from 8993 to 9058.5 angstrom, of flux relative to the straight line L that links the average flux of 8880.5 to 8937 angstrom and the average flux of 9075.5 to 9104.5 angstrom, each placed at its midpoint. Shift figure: 0.021 mag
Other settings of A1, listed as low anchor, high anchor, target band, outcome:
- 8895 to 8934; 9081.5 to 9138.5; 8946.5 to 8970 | -0.66 angstrom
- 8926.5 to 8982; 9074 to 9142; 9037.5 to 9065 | -0.11 angstrom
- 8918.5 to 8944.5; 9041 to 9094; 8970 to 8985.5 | 0.05 angstrom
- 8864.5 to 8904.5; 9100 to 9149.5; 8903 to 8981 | -0.39 angstrom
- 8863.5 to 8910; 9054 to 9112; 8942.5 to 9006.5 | -0.09 angstrom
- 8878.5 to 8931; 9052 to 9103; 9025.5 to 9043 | 0.53 angstrom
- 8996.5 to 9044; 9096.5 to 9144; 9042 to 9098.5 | -1.22 angstrom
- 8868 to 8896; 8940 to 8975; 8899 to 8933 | 0.53 angstrom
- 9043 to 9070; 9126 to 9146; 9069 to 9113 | 0.41 angstrom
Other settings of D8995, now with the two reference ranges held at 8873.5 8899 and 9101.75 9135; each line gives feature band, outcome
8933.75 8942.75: -0.01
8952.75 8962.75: -0.05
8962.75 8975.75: -0.01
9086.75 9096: 0.01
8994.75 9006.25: 0.02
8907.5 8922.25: 0.01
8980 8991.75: 0.02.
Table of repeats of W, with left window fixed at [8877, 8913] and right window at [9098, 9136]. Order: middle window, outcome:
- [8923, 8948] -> 0.3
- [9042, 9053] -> -0.2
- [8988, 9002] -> 0.1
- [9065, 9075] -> 0.0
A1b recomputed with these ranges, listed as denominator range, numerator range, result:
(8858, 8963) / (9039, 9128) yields 0.97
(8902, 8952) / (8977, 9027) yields 0.97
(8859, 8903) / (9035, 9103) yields 0.98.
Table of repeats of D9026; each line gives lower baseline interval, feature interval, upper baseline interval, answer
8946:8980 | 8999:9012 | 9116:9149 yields 0.03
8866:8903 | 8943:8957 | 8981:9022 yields 0.00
